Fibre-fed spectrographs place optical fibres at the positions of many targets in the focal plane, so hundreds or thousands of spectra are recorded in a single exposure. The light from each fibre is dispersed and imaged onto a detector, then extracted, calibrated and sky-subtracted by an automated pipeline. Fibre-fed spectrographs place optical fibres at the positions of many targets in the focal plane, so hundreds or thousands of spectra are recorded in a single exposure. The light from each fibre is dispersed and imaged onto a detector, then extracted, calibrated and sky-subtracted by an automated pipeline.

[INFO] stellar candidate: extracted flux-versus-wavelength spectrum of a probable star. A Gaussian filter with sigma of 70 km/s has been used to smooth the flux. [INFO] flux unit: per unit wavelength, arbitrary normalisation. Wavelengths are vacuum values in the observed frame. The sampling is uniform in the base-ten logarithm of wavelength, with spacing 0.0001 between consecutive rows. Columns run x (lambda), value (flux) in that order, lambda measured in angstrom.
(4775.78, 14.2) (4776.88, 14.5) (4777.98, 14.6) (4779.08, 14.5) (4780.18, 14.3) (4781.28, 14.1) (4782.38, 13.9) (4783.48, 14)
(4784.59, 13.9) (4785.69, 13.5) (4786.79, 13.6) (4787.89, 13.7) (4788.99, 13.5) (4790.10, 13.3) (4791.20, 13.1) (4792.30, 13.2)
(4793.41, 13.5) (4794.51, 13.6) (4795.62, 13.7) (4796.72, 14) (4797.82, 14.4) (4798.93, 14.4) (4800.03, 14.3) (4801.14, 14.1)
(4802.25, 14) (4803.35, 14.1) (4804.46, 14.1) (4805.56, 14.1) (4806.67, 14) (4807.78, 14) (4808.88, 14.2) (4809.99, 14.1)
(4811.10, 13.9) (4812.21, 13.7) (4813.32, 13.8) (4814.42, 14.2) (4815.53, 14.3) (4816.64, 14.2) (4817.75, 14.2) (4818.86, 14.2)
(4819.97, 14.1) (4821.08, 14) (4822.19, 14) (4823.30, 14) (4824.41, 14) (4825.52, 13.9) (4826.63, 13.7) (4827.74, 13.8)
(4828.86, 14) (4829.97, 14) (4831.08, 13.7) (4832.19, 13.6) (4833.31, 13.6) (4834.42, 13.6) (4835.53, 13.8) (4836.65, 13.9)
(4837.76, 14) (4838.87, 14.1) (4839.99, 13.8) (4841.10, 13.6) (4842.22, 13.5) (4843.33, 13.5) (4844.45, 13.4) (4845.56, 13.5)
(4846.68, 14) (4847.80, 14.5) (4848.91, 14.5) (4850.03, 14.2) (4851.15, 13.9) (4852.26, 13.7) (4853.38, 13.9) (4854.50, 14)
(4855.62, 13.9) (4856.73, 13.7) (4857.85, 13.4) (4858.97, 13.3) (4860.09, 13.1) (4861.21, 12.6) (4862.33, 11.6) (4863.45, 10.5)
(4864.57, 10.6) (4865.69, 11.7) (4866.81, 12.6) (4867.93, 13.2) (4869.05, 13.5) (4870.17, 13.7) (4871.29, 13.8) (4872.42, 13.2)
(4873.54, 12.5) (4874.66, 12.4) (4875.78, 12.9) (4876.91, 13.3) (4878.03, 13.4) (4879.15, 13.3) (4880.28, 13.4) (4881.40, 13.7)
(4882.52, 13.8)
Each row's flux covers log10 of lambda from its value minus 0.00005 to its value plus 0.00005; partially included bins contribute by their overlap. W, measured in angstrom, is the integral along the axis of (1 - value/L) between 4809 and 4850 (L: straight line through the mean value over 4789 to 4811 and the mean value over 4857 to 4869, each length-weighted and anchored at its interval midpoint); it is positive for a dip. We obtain -2.34 angstrom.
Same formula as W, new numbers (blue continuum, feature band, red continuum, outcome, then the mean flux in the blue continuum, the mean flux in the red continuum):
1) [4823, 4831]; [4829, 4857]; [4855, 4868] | -1.27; 13.9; 12.5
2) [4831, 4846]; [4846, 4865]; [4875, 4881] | 0.31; 13.7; 13.2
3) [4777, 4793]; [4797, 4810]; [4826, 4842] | -0.32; 13.8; 13.8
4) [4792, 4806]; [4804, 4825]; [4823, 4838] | -0.24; 14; 13.8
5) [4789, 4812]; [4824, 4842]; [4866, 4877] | -0.40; 13.9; 13.1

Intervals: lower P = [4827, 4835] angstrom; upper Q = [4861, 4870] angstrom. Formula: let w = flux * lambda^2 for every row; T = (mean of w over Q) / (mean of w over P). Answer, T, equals 0.89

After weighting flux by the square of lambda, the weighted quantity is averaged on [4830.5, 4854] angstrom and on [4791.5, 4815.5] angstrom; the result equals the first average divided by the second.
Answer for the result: 1.0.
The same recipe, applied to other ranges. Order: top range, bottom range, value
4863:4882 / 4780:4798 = 0.97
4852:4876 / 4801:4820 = 0.94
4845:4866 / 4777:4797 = 0.99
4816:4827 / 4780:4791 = 1.04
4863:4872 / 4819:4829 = 0.91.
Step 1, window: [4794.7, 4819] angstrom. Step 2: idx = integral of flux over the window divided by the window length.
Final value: 14.1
